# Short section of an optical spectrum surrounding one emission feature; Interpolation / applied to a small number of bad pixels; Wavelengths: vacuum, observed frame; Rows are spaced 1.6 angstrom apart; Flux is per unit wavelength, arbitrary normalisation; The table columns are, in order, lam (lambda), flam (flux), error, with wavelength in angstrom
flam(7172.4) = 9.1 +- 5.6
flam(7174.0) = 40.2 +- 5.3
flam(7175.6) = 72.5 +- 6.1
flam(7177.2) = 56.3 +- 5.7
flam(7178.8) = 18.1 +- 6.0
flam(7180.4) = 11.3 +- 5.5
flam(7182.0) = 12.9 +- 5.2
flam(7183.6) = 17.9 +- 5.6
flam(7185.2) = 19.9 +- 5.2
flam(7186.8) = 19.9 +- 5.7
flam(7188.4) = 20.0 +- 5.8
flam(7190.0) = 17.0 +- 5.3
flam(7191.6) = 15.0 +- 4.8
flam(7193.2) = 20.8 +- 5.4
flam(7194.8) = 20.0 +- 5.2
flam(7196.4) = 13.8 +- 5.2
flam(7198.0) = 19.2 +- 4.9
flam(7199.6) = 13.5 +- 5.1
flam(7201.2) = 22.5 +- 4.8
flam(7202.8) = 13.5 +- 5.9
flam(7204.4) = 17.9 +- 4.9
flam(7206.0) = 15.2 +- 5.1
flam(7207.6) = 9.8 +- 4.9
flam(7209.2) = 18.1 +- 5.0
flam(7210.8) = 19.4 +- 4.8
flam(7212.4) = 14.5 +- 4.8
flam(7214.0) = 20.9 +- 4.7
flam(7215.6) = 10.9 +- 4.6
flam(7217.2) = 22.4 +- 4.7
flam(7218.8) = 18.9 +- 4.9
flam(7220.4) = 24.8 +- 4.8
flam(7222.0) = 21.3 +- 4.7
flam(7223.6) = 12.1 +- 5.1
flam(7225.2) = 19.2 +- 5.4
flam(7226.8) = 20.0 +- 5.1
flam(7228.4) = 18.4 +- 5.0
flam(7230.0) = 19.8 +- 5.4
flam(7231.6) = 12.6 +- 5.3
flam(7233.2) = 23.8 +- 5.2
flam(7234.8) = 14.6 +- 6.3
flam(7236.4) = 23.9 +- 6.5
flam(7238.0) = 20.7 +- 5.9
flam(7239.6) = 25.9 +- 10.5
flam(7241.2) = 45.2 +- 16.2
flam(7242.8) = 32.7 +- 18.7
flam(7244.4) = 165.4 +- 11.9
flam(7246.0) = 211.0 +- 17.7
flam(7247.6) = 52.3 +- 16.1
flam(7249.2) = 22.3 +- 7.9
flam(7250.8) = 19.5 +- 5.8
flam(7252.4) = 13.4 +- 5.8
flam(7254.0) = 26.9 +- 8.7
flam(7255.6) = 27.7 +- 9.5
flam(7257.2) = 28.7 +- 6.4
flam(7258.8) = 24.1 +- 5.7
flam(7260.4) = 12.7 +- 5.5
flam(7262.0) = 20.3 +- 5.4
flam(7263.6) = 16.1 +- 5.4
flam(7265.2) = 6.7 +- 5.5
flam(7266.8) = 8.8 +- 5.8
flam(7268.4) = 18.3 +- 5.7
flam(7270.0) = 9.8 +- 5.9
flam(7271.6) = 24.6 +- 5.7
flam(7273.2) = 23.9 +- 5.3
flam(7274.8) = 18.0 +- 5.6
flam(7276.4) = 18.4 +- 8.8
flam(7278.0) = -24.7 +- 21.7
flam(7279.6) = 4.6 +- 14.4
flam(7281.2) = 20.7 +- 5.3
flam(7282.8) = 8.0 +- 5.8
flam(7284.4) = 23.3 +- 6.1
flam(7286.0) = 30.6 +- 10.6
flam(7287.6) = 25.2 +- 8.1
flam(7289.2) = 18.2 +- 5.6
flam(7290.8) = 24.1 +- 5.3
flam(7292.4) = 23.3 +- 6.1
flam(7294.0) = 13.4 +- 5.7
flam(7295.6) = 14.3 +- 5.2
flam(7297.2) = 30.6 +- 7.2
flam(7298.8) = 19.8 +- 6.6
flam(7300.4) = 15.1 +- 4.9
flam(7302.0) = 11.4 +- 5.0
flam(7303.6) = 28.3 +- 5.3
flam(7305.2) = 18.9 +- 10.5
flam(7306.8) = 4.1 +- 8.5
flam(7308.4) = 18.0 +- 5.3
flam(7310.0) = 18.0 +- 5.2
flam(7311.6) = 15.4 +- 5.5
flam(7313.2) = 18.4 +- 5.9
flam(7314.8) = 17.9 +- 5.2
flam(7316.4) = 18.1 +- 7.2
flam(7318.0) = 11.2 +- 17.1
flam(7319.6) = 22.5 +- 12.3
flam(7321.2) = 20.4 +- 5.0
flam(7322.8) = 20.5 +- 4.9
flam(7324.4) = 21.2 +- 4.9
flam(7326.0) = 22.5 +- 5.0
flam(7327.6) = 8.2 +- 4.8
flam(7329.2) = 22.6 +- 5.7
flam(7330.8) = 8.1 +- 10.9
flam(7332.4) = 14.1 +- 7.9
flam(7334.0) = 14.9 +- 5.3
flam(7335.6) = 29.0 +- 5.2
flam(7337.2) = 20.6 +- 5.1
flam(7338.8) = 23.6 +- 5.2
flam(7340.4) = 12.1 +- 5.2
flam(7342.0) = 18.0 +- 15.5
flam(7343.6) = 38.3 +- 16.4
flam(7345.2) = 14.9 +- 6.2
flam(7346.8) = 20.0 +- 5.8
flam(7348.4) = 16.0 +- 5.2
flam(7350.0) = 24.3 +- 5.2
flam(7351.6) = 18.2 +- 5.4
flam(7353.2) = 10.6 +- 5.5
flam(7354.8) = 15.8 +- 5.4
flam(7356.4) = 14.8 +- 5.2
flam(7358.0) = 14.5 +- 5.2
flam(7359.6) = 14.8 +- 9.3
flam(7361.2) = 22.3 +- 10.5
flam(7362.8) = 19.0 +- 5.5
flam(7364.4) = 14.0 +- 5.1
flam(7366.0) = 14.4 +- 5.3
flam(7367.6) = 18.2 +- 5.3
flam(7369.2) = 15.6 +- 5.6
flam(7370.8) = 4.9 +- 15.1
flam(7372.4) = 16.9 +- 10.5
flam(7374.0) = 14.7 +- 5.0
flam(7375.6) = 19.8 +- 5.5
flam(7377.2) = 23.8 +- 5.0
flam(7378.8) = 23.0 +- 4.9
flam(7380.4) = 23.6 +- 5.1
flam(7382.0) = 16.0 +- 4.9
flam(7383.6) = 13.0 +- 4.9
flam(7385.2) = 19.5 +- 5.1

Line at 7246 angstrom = [O III]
